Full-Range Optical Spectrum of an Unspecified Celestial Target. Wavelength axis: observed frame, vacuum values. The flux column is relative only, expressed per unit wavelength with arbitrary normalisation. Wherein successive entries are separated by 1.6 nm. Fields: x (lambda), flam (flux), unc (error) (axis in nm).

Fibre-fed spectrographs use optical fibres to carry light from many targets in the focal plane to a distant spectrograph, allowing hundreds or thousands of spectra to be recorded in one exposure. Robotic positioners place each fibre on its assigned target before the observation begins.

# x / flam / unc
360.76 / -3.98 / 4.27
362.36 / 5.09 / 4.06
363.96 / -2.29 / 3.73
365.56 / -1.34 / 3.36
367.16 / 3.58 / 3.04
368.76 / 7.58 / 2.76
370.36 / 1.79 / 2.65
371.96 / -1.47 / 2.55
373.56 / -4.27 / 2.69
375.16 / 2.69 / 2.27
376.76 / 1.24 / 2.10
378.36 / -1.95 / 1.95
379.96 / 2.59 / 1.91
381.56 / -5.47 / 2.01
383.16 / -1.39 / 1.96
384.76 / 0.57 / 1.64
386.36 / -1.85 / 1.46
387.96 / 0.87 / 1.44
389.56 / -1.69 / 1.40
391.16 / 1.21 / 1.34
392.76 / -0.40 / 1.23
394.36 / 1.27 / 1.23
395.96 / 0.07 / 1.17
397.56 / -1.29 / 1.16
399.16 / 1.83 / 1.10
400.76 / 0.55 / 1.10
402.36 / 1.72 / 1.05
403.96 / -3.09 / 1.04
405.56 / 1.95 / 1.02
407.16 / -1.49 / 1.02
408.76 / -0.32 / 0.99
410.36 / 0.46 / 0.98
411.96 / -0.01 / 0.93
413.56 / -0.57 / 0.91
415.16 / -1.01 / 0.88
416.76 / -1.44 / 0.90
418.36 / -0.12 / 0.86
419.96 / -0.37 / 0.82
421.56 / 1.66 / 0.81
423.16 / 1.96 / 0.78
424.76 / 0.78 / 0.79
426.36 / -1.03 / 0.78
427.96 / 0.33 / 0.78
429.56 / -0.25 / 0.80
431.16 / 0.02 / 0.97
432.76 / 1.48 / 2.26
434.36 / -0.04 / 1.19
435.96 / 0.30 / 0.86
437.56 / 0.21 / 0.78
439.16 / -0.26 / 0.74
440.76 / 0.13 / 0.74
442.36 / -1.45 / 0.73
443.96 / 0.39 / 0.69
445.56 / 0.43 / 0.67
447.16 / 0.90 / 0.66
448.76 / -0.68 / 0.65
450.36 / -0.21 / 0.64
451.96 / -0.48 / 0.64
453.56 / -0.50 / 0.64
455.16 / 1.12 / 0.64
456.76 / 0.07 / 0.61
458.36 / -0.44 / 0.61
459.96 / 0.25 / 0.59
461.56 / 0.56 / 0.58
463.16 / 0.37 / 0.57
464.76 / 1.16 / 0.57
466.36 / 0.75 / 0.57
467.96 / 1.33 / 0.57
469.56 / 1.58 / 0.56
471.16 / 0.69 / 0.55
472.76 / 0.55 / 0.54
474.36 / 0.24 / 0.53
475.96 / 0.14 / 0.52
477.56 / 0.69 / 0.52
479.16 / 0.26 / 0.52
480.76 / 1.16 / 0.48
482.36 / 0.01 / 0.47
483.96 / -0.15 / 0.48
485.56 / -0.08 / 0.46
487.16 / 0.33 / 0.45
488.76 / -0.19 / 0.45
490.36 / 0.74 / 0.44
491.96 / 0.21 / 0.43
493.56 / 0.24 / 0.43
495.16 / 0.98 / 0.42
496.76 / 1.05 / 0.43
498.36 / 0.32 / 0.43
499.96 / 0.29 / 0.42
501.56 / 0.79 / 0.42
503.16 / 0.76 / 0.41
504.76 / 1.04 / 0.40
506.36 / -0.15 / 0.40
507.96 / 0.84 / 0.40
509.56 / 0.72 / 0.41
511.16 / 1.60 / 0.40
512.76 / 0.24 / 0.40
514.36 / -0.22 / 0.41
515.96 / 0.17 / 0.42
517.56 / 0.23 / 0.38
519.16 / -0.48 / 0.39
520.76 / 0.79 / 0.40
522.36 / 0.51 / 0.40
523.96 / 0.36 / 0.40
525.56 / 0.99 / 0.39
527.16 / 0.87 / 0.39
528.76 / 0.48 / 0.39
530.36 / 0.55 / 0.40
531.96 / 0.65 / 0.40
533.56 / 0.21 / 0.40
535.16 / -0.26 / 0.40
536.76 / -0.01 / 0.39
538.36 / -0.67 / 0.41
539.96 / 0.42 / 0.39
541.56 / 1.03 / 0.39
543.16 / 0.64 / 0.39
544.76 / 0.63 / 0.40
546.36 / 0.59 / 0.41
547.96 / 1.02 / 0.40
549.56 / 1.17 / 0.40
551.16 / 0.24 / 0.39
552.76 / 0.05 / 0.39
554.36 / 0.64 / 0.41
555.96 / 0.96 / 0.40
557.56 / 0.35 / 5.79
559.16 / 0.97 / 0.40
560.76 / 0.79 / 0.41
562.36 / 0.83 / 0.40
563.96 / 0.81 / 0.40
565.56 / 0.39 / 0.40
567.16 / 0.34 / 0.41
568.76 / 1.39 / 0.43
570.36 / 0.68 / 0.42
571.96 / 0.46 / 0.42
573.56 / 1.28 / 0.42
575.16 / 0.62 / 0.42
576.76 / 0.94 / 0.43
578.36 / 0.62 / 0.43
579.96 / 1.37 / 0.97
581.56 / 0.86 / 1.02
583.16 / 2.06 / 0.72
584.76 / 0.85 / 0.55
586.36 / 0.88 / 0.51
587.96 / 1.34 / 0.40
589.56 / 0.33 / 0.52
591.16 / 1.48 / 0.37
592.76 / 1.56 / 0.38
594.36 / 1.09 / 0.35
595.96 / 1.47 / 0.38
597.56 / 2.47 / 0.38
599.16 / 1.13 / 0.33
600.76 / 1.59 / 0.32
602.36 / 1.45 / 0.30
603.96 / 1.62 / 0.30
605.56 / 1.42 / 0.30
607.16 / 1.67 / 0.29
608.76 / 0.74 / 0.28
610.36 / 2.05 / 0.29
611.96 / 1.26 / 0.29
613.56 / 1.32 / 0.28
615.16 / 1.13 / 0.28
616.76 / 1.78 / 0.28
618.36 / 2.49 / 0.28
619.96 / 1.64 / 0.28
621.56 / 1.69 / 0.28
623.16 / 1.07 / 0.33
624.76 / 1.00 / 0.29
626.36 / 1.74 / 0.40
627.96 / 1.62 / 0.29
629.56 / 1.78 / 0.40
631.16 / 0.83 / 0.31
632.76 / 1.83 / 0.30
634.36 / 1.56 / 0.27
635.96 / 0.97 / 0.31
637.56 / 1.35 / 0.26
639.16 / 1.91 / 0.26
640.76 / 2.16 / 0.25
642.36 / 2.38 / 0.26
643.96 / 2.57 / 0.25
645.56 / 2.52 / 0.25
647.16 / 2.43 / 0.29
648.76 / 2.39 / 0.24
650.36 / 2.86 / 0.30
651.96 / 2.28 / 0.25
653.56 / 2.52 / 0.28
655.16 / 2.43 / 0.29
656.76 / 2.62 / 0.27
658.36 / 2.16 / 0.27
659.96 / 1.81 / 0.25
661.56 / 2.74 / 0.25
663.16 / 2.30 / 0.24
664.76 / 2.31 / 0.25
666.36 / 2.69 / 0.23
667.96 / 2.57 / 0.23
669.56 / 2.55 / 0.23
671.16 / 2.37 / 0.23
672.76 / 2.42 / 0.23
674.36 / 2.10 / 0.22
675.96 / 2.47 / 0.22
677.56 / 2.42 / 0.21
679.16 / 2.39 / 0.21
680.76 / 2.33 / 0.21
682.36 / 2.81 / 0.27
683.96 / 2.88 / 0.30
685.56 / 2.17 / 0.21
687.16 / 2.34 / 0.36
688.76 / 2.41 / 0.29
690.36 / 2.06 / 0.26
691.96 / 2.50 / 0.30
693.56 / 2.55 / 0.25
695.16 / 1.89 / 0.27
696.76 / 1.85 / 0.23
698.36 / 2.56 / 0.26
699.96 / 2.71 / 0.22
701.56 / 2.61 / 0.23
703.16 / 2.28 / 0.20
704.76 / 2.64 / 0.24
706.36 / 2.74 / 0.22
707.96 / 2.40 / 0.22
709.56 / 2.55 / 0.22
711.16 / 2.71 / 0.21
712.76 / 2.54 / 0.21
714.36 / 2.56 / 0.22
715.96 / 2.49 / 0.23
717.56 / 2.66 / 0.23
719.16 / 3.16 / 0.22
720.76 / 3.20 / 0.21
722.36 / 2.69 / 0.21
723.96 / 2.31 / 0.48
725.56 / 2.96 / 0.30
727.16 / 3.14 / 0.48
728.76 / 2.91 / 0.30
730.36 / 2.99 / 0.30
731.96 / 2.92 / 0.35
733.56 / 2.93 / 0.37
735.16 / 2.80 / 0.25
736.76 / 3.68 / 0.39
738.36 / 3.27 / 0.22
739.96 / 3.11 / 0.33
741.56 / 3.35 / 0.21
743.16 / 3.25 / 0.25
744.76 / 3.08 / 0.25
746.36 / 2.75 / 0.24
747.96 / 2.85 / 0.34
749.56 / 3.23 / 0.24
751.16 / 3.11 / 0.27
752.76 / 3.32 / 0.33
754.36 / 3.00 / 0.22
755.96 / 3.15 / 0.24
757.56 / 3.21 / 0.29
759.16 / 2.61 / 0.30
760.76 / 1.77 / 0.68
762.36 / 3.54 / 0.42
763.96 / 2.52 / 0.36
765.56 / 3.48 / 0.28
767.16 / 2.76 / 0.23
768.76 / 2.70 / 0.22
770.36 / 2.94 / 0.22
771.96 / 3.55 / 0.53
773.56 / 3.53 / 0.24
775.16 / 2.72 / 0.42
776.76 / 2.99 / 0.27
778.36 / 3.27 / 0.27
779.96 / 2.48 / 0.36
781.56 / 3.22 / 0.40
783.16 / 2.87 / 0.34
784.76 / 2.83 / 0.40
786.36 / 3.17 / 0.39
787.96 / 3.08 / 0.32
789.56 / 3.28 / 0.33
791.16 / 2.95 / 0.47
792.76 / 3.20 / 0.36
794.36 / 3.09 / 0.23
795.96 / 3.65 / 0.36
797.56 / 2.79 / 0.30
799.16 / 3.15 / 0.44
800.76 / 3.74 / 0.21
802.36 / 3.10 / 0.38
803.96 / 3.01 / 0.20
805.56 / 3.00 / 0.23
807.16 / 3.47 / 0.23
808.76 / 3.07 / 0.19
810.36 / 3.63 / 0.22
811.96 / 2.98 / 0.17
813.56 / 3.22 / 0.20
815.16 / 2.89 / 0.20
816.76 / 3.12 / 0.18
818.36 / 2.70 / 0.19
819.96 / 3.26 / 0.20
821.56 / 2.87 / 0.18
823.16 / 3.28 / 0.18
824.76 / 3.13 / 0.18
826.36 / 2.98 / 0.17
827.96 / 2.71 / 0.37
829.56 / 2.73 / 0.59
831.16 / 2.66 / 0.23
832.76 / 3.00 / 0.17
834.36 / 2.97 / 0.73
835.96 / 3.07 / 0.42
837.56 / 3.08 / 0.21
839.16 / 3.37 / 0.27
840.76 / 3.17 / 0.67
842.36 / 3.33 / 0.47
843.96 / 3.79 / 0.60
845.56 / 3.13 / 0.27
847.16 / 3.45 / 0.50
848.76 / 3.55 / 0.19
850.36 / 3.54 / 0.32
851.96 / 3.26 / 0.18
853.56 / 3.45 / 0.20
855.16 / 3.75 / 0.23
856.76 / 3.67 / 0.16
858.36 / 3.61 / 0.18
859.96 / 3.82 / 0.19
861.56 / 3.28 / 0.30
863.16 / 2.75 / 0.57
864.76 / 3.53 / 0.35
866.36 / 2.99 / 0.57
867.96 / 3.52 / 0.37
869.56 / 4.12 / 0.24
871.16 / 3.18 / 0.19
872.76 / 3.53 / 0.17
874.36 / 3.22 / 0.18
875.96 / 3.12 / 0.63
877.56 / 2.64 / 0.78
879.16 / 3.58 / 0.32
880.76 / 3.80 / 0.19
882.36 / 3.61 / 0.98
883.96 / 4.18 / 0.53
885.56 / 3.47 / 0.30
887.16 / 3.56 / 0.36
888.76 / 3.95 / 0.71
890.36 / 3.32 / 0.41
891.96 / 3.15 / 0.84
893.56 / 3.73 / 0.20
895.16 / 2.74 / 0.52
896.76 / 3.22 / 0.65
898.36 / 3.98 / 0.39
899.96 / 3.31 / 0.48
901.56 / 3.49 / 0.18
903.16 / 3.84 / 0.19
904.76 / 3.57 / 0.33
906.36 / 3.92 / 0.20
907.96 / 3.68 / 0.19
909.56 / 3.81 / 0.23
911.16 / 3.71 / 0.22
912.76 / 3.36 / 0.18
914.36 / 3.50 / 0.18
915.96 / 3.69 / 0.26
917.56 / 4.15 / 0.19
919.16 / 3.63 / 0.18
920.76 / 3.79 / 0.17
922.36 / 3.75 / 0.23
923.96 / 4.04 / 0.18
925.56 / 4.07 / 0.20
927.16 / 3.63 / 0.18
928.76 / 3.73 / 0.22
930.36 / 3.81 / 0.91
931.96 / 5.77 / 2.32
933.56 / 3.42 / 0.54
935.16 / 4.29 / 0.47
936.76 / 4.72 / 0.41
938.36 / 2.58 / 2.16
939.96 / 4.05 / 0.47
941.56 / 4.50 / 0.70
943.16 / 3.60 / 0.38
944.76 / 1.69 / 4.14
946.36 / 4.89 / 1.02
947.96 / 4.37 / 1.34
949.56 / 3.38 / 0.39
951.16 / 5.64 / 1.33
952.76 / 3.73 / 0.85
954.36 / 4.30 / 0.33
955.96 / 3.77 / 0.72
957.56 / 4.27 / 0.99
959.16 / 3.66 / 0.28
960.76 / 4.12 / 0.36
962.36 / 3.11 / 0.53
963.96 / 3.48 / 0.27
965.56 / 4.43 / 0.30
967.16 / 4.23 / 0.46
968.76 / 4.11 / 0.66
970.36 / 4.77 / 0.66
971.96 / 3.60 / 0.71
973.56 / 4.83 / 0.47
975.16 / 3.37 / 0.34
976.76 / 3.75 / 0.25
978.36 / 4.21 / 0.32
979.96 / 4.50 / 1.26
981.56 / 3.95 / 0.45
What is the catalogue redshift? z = 0.60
